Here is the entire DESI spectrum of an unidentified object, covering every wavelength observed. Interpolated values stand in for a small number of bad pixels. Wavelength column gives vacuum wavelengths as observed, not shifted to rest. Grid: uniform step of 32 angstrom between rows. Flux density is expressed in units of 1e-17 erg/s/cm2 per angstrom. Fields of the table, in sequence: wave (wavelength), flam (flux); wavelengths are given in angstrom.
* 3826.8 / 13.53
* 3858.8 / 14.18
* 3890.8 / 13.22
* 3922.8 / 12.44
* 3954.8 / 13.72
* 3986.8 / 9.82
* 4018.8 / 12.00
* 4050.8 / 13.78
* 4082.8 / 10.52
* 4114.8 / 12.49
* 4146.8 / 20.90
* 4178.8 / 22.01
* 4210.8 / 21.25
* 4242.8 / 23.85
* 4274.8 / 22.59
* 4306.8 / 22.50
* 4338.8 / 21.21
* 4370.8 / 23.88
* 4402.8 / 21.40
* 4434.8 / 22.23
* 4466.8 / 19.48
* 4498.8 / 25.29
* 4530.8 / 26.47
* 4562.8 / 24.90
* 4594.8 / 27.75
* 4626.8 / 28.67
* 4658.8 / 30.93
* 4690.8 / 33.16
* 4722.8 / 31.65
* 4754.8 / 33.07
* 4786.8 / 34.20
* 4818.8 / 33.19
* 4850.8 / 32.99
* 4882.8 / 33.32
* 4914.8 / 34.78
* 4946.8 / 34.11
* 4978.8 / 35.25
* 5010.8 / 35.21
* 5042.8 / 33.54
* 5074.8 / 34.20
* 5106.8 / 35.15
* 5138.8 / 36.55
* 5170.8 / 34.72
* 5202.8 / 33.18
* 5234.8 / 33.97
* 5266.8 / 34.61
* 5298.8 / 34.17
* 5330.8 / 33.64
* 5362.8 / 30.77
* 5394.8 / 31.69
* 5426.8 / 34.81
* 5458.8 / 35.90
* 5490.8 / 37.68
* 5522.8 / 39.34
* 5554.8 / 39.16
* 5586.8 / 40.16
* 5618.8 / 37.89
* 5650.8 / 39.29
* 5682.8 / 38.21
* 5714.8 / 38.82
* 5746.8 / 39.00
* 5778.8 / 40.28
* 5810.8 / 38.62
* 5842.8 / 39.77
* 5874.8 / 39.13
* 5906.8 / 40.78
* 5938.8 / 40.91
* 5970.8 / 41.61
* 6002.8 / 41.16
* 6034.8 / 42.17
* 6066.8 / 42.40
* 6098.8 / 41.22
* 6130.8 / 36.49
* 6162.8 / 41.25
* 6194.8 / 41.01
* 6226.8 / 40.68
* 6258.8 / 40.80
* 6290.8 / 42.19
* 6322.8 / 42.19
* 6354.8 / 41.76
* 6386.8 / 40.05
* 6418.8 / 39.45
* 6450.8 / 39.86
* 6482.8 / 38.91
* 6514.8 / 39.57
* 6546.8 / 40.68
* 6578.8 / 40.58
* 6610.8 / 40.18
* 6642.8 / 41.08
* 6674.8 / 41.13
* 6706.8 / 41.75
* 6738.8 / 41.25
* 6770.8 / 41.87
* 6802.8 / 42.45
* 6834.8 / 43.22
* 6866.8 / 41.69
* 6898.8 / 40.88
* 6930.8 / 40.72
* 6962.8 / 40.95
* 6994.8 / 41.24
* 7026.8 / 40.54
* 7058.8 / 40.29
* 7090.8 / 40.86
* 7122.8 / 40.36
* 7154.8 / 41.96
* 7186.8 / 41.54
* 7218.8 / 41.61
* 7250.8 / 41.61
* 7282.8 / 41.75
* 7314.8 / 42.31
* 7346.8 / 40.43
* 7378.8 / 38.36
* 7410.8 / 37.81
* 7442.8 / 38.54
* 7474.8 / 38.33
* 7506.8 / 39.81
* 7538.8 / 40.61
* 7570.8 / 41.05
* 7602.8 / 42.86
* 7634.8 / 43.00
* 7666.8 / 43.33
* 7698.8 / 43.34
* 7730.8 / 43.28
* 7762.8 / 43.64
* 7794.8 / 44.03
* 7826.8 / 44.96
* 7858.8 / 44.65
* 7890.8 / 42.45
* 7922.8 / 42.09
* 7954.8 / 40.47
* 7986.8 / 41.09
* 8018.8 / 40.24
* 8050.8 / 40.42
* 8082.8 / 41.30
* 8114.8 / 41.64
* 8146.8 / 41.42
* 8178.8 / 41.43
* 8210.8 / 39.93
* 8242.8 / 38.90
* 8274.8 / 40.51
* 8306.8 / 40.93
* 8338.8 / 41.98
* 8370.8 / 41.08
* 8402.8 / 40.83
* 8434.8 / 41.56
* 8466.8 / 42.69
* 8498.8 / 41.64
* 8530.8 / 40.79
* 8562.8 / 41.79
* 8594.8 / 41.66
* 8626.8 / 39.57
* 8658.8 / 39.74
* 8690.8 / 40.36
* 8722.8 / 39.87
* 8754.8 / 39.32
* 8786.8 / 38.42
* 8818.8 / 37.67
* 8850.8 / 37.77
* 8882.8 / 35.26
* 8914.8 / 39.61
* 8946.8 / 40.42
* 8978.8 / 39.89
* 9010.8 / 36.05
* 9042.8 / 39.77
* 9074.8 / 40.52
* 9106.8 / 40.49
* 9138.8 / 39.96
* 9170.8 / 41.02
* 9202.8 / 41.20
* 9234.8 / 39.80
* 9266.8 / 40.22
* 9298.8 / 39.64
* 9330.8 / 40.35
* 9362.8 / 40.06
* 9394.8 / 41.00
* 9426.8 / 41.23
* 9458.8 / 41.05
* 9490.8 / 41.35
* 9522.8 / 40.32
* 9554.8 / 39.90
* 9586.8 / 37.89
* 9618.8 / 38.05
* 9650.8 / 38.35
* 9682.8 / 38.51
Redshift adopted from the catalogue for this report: 0.039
